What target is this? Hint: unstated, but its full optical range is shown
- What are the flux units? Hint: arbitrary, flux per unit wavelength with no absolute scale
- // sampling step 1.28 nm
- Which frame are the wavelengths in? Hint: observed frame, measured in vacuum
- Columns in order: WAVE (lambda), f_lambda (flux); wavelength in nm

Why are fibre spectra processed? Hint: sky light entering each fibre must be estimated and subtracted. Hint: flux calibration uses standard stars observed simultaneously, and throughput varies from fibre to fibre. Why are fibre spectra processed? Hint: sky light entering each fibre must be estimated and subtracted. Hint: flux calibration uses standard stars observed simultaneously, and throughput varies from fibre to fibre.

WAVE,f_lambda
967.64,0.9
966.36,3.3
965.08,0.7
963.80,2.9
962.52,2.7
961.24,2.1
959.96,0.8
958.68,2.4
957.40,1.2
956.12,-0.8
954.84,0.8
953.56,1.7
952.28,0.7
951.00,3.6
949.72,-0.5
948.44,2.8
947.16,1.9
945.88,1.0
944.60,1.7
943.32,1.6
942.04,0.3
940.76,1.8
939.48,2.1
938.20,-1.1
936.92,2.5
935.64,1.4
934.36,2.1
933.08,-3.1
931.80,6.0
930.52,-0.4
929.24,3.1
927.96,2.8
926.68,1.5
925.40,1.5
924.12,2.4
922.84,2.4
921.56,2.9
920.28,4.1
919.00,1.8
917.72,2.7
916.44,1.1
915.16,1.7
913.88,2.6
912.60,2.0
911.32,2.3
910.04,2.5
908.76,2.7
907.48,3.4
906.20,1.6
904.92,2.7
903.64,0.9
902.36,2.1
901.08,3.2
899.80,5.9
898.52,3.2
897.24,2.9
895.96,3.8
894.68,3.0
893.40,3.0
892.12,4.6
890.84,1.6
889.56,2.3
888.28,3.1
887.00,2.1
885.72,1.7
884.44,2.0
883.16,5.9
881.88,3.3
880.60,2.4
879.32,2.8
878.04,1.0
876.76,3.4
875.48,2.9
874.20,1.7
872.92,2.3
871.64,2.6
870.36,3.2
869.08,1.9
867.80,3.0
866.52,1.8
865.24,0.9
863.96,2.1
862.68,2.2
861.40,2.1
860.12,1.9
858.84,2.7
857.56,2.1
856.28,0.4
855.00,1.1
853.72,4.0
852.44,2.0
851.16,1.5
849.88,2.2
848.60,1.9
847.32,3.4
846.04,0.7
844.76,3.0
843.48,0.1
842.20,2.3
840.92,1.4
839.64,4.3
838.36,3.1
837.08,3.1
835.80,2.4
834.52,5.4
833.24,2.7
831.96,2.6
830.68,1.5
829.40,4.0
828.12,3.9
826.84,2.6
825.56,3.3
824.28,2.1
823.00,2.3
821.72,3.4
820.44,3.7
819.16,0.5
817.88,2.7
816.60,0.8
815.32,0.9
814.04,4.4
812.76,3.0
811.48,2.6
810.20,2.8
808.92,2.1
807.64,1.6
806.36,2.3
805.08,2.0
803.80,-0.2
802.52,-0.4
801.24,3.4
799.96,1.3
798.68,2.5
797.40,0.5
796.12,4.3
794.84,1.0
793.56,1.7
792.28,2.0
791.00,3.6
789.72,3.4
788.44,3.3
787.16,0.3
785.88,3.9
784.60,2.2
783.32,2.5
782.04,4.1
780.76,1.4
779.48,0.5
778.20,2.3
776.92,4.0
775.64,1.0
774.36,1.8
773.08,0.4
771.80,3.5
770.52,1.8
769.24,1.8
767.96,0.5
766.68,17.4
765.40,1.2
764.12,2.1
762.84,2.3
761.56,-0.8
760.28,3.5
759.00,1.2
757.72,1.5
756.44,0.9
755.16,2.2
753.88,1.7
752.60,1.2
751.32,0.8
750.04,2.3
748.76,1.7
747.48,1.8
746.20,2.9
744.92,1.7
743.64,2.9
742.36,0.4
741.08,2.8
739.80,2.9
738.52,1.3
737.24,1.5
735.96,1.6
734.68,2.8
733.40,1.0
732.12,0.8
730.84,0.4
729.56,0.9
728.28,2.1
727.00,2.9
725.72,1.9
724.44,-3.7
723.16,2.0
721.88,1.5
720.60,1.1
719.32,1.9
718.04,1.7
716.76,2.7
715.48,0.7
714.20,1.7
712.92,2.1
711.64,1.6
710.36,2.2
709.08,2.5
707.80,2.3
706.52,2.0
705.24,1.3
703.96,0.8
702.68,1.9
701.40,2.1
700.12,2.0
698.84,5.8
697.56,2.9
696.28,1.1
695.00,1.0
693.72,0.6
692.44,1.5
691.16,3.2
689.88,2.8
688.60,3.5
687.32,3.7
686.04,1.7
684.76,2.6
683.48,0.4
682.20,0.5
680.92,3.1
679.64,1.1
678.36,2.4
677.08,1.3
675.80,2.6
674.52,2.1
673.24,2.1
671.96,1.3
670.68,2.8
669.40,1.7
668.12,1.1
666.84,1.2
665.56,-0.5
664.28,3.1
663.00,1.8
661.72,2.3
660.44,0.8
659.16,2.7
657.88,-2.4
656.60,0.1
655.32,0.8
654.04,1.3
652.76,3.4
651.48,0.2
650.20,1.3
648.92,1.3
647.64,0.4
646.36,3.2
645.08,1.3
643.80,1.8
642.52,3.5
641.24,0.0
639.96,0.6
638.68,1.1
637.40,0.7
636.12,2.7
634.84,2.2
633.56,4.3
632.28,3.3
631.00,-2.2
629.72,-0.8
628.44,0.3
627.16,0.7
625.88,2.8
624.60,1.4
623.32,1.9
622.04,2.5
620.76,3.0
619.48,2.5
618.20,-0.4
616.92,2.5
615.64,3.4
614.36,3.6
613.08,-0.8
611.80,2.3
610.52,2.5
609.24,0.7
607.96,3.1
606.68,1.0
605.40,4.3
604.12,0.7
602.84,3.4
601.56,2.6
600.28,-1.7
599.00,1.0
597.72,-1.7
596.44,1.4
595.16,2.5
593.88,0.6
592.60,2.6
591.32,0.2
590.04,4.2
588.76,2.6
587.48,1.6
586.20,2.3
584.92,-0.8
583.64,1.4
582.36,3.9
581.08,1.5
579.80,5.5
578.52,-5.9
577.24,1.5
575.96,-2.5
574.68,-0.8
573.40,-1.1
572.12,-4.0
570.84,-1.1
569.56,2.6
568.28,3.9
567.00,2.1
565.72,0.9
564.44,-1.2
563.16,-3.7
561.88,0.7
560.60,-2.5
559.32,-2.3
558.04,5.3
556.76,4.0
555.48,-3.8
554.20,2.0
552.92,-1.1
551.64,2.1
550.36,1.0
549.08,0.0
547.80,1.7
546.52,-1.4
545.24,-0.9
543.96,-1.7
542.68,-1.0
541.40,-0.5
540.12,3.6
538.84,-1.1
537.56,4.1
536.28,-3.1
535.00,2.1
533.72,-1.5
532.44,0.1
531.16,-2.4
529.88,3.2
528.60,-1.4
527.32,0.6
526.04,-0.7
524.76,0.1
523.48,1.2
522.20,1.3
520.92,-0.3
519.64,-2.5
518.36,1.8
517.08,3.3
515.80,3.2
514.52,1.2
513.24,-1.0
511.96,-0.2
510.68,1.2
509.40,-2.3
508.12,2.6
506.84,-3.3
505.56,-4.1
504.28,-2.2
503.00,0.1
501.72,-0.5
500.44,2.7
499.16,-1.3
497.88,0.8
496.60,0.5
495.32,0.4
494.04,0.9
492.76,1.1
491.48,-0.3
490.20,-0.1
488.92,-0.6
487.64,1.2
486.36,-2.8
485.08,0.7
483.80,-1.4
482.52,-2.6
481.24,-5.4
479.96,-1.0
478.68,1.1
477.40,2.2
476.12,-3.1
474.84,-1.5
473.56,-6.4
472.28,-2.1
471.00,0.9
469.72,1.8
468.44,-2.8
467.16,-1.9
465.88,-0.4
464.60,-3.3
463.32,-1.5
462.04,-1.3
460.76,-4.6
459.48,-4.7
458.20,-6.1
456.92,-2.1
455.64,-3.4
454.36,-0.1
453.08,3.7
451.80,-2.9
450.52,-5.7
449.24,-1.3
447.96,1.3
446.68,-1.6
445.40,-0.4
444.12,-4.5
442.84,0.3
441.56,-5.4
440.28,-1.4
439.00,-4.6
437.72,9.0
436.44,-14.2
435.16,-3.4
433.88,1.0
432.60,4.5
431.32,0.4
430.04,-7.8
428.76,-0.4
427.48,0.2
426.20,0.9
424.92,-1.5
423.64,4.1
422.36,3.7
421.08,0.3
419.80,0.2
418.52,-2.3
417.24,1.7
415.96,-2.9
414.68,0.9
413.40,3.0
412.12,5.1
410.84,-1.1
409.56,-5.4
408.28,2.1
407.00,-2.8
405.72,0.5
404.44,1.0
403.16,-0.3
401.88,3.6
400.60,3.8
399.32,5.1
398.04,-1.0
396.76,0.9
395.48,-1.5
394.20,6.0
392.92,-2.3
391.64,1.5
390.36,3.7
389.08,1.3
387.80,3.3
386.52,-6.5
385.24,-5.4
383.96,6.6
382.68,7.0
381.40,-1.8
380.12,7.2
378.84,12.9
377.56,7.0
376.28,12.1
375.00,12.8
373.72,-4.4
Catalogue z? 1.056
